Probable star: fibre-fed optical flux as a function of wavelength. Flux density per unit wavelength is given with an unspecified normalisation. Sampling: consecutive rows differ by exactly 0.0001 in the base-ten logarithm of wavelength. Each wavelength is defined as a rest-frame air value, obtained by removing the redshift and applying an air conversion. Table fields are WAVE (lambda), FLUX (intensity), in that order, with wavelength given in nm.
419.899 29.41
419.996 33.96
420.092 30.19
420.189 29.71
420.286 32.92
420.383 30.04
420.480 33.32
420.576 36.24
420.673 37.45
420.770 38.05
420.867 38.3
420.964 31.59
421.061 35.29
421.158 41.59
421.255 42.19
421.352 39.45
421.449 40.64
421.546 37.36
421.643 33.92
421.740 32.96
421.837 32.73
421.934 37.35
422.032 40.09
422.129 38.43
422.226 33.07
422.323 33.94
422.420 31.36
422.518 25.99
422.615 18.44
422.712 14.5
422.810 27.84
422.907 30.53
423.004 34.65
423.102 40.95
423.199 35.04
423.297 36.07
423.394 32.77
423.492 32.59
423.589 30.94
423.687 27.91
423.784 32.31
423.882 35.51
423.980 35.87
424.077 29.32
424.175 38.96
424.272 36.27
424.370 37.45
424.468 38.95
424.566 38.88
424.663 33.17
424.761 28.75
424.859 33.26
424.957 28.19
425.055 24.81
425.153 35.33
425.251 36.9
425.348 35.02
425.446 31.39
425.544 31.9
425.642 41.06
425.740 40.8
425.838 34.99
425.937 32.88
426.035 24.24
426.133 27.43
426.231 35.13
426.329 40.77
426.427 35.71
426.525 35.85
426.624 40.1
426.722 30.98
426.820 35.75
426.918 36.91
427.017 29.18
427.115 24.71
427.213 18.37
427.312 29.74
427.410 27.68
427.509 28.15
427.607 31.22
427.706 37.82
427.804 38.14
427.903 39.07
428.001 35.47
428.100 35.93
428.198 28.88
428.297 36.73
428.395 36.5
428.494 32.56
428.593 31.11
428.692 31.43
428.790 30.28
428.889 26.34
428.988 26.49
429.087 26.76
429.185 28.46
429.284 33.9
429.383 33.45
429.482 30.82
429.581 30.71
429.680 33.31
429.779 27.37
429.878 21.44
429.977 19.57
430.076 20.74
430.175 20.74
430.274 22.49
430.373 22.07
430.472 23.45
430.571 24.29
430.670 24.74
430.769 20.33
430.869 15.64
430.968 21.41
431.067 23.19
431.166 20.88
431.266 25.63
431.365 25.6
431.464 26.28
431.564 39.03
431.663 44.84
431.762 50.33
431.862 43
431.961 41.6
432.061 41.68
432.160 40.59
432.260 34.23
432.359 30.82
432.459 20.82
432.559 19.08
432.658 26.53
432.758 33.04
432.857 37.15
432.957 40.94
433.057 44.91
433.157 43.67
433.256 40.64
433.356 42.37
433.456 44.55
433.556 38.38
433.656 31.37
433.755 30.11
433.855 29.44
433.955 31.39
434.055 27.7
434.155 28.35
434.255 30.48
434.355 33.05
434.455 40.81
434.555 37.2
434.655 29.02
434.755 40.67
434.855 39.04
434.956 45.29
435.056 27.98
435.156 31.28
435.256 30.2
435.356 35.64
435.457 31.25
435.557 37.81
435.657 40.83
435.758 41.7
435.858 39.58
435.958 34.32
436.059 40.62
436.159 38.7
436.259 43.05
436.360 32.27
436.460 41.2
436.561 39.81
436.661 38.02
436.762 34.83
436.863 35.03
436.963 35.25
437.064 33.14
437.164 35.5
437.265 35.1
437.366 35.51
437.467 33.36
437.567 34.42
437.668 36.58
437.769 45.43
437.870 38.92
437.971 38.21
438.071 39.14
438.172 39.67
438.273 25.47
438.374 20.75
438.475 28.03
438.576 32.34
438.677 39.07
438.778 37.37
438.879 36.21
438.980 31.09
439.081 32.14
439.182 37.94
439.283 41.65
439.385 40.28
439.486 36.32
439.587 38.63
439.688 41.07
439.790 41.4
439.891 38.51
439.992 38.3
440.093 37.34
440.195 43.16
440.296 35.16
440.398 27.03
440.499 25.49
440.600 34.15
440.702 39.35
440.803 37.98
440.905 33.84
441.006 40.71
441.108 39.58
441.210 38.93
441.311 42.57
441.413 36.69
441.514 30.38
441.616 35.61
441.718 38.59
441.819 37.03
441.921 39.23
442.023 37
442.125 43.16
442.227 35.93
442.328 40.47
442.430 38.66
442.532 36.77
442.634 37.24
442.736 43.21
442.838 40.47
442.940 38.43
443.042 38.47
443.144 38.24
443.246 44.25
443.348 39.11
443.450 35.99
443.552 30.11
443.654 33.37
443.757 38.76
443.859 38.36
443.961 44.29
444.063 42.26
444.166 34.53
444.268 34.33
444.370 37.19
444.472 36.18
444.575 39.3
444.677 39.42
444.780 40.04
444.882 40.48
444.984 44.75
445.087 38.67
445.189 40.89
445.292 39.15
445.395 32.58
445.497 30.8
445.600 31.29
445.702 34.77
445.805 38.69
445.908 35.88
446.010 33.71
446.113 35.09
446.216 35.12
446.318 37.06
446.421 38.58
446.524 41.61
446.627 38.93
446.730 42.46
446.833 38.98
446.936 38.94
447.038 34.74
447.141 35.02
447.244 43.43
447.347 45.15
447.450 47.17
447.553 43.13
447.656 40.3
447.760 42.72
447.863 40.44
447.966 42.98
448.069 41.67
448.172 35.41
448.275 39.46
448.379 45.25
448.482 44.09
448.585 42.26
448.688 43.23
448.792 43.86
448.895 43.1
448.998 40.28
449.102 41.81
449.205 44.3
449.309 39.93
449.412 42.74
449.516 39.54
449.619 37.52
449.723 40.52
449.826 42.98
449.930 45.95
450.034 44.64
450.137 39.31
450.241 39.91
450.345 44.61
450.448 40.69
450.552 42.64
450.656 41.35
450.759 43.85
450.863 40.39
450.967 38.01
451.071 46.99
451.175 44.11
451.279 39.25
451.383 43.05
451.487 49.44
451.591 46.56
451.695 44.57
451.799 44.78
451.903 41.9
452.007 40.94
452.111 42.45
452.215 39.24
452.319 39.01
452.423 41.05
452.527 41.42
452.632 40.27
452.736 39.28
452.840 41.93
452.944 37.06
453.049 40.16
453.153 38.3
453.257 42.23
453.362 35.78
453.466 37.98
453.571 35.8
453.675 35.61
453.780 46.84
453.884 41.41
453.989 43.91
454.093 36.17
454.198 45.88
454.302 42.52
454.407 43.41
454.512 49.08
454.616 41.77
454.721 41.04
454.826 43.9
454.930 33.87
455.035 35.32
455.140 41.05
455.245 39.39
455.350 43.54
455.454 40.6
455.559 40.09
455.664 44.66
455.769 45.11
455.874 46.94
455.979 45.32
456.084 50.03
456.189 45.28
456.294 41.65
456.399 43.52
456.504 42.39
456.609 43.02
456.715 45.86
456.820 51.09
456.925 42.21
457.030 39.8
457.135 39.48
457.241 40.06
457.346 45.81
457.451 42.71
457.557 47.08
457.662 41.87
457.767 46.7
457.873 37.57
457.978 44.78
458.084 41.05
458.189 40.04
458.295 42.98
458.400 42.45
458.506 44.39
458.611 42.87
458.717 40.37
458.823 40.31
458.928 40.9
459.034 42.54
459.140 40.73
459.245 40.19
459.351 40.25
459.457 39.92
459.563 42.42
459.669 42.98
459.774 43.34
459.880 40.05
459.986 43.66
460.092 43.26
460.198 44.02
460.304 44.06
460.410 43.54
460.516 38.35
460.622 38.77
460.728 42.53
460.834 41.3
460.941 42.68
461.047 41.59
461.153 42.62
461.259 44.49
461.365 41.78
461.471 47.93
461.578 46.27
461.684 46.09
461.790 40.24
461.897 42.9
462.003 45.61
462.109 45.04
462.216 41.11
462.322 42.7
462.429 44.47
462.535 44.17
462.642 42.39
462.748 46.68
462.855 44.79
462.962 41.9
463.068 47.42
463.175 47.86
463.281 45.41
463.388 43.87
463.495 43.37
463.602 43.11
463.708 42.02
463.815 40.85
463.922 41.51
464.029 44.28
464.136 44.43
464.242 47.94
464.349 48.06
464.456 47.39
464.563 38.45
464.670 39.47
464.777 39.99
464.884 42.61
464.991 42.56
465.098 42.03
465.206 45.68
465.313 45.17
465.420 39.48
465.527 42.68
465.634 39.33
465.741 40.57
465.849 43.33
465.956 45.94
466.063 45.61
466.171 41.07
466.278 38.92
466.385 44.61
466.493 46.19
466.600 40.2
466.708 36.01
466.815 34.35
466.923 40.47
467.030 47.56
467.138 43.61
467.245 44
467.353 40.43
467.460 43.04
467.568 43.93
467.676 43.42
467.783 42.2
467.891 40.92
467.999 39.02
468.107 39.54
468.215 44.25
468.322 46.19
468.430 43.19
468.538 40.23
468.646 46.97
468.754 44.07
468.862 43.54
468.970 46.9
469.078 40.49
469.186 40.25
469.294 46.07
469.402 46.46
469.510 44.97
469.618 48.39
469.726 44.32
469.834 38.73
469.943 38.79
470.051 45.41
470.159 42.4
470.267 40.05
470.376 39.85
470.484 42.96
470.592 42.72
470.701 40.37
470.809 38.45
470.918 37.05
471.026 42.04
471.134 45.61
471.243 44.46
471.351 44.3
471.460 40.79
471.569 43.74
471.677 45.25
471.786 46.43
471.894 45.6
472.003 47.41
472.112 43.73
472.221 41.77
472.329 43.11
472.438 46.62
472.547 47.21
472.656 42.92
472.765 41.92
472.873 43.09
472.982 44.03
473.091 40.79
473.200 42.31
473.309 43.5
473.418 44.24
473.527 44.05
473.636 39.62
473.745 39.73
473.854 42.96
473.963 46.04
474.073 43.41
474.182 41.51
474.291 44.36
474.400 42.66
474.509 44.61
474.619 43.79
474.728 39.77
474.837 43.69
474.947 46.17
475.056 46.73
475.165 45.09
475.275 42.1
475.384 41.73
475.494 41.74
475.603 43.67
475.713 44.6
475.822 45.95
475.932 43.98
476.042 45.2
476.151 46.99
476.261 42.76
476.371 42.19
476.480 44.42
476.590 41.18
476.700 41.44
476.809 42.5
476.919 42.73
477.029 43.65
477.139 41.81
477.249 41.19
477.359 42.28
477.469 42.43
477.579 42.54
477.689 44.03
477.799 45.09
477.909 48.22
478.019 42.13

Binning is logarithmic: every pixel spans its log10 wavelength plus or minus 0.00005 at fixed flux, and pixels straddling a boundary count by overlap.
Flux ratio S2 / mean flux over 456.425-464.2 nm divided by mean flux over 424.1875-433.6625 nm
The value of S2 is 1.34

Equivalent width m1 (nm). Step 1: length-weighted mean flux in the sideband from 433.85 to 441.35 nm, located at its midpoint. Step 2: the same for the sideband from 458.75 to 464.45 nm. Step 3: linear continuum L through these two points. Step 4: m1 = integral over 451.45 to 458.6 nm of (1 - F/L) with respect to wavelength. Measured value -0.164 nm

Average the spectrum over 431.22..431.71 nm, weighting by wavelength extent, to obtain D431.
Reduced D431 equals 32.3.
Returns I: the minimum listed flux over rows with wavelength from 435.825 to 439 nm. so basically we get 20.75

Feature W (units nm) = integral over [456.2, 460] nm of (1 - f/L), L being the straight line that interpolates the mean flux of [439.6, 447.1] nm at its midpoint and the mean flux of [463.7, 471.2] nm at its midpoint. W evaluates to -0.16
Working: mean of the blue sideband 37.7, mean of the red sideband 42.6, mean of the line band 42.4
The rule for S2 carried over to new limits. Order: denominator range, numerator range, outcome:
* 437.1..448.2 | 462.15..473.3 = 1.15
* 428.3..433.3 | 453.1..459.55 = 1.39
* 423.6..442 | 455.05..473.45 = 1.27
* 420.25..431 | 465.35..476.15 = 1.35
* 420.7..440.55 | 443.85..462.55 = 1.23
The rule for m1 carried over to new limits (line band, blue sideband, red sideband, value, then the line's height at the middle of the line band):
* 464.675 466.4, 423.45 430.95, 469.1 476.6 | -0.04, 41.3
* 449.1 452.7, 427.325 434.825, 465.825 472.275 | -0.45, 37.4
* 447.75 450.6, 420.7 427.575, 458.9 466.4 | -0.16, 39.6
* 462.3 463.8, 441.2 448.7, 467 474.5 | -0.09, 41.8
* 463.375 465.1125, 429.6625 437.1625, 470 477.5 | -0.10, 40.8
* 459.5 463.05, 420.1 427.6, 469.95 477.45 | -0.21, 40.7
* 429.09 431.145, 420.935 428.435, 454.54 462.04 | 0.59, 35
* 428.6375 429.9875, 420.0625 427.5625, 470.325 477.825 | 0.22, 34.4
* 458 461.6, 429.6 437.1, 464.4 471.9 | -0.17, 40.3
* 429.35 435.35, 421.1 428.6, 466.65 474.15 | 0.59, 35.1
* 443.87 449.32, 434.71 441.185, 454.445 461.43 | -0.07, 39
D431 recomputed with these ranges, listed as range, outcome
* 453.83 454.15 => 40.6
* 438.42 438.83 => 34.1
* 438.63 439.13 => 35.2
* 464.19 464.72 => 44.3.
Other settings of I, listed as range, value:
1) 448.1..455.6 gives 33.87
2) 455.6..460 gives 37.57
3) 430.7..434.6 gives 15.64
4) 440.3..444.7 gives 25.49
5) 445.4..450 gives 30.8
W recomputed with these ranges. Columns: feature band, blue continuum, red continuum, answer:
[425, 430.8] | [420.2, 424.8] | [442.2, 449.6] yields 0.75 nm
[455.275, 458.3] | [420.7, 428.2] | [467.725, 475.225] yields -0.25 nm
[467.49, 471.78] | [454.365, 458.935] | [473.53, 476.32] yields 0.05 nm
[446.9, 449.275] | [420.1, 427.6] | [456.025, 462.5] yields -0.11 nm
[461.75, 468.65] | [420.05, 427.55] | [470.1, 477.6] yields -0.25 nm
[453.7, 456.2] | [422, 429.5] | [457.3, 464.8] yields -0.09 nm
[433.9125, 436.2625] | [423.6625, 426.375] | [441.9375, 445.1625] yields 0.06 nm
